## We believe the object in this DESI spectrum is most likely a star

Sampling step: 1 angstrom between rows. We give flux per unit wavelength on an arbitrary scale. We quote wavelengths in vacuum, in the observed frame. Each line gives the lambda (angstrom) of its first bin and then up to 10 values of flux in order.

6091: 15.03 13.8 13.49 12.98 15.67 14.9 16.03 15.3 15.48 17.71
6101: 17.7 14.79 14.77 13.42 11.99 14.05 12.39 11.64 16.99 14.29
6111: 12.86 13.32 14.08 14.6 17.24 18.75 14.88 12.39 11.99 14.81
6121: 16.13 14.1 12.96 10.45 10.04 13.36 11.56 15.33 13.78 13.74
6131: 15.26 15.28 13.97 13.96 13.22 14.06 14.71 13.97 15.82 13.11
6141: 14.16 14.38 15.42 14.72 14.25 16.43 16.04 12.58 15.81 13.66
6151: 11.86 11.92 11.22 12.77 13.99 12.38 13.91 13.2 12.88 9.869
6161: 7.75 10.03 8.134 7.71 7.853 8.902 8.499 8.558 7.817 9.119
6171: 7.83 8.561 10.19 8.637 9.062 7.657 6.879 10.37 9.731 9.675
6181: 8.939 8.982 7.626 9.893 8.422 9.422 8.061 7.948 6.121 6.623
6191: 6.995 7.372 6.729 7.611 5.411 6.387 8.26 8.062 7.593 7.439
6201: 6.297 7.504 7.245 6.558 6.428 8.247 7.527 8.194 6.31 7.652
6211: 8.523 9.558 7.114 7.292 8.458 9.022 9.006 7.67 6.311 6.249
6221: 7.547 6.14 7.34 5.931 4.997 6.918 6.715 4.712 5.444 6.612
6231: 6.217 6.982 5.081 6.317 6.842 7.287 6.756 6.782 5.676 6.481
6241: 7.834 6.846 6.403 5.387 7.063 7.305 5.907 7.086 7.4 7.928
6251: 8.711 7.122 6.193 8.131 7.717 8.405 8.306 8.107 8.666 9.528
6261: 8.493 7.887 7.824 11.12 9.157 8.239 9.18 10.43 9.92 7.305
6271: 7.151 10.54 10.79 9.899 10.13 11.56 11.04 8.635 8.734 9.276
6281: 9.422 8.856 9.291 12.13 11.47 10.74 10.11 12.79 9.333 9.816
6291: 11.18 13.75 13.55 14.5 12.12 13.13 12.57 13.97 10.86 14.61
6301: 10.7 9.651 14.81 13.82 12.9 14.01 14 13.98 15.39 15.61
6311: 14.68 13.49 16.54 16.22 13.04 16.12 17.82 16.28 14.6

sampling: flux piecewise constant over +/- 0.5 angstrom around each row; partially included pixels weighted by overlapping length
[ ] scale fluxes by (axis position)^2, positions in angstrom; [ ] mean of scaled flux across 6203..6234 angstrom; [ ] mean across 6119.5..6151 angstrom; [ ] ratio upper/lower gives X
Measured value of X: 0.5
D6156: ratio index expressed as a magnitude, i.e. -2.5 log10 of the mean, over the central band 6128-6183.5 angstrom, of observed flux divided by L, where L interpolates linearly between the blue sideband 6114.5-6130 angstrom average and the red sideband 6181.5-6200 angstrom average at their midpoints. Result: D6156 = -0.07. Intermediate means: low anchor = 13.8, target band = 11.7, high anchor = 7.63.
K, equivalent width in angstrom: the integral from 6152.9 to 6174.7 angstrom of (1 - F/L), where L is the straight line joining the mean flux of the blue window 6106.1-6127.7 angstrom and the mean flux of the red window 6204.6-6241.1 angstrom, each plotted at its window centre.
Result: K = 1.71 angstrom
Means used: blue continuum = 13.8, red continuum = 6.97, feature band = 9.96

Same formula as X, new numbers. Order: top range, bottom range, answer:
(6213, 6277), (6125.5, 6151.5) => 0.56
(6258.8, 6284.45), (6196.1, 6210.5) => 1.31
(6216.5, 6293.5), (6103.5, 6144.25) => 0.62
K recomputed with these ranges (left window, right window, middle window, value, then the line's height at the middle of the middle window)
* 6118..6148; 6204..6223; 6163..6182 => 3.8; 10.8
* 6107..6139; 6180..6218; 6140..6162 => -2.8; 11.7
